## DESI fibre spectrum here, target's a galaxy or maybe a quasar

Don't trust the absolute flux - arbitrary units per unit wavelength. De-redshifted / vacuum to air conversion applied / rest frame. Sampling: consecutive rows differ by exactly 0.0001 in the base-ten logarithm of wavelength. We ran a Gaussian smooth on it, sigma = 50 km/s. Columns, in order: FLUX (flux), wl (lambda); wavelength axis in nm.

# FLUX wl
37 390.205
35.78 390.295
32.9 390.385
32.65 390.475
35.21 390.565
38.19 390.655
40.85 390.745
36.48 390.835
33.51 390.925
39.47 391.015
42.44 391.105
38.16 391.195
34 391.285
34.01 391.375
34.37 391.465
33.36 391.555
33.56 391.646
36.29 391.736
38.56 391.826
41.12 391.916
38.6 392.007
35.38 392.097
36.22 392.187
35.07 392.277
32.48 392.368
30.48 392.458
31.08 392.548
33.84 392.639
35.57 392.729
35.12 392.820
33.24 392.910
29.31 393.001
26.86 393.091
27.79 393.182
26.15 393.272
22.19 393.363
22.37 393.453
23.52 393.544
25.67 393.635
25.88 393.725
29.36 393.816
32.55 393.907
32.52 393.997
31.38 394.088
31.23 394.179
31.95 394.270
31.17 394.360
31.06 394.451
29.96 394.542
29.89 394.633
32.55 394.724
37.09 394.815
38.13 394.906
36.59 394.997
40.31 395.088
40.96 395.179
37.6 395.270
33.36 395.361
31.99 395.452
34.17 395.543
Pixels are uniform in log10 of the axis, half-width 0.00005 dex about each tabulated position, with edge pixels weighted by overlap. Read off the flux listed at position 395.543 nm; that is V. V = 34.17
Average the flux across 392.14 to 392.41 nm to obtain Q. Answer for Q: 34.6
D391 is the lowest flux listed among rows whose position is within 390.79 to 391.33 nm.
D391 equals 33.51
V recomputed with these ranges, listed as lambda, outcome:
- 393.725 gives 25.88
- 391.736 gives 36.29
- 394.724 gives 32.55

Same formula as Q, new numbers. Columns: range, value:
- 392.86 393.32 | 28.7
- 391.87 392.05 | 39.8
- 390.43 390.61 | 33.9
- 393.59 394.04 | 29.2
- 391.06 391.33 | 38.2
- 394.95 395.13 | 38.4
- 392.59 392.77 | 34.6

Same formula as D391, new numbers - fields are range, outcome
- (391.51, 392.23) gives 33.36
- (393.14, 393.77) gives 22.19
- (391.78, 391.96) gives 38.56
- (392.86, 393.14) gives 26.86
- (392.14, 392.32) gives 35.07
